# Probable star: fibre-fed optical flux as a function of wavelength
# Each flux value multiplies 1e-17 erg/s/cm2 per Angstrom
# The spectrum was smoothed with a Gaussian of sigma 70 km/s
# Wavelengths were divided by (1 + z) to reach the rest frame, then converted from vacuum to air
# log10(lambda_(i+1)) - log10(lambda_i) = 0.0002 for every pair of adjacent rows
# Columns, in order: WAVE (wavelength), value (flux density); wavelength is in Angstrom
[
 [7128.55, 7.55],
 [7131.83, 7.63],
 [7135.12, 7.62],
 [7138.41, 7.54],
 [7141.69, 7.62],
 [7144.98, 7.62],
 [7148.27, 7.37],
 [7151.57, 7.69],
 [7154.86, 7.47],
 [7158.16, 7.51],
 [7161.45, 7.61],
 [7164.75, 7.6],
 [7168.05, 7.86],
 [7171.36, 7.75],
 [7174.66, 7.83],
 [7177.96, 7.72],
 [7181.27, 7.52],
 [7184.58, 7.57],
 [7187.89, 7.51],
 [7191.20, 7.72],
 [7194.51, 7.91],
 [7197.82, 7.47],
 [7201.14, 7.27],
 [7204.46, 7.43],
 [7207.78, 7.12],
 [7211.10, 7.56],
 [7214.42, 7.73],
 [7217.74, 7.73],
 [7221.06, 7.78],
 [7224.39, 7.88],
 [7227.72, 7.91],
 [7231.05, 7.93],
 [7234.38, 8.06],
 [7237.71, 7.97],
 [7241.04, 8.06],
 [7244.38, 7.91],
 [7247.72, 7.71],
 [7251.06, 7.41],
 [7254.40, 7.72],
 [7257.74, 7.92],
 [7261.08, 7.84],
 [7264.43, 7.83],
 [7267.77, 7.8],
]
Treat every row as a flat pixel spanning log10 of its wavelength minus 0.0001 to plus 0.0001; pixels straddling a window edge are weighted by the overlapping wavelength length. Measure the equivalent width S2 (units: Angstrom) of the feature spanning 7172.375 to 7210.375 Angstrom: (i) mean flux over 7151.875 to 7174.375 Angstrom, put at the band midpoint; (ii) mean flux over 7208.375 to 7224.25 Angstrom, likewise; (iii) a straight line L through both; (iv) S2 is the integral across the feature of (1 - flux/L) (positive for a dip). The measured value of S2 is 0.5 Angstrom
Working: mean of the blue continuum 7.65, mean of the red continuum 7.68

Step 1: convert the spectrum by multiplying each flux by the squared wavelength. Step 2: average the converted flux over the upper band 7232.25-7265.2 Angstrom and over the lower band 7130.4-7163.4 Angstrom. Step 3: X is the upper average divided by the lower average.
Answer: 1.07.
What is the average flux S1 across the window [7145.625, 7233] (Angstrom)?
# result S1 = 7.63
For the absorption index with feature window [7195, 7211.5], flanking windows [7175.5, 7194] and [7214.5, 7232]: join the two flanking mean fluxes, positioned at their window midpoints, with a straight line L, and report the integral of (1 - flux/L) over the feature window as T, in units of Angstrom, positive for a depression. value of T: 0.7 Angstrom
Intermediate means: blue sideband 7.64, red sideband 7.83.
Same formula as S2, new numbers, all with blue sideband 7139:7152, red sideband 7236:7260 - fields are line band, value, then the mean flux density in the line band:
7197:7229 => 0.59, 7.59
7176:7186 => 0.05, 7.61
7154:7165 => 0.07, 7.55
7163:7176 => -0.23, 7.75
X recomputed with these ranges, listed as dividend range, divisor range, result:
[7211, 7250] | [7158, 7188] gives 1.04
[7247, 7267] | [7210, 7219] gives 1.02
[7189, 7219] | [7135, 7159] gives 1.02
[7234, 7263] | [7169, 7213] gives 1.05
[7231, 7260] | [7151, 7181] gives 1.05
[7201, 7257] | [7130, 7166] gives 1.04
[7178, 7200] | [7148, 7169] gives 1.01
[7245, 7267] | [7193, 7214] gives 1.05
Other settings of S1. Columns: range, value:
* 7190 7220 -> 7.55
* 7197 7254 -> 7.7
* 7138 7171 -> 7.6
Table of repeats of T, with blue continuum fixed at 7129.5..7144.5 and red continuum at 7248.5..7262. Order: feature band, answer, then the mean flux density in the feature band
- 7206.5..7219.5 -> 0.22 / 7.55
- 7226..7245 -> -0.69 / 7.98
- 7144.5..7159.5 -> 0.18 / 7.52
